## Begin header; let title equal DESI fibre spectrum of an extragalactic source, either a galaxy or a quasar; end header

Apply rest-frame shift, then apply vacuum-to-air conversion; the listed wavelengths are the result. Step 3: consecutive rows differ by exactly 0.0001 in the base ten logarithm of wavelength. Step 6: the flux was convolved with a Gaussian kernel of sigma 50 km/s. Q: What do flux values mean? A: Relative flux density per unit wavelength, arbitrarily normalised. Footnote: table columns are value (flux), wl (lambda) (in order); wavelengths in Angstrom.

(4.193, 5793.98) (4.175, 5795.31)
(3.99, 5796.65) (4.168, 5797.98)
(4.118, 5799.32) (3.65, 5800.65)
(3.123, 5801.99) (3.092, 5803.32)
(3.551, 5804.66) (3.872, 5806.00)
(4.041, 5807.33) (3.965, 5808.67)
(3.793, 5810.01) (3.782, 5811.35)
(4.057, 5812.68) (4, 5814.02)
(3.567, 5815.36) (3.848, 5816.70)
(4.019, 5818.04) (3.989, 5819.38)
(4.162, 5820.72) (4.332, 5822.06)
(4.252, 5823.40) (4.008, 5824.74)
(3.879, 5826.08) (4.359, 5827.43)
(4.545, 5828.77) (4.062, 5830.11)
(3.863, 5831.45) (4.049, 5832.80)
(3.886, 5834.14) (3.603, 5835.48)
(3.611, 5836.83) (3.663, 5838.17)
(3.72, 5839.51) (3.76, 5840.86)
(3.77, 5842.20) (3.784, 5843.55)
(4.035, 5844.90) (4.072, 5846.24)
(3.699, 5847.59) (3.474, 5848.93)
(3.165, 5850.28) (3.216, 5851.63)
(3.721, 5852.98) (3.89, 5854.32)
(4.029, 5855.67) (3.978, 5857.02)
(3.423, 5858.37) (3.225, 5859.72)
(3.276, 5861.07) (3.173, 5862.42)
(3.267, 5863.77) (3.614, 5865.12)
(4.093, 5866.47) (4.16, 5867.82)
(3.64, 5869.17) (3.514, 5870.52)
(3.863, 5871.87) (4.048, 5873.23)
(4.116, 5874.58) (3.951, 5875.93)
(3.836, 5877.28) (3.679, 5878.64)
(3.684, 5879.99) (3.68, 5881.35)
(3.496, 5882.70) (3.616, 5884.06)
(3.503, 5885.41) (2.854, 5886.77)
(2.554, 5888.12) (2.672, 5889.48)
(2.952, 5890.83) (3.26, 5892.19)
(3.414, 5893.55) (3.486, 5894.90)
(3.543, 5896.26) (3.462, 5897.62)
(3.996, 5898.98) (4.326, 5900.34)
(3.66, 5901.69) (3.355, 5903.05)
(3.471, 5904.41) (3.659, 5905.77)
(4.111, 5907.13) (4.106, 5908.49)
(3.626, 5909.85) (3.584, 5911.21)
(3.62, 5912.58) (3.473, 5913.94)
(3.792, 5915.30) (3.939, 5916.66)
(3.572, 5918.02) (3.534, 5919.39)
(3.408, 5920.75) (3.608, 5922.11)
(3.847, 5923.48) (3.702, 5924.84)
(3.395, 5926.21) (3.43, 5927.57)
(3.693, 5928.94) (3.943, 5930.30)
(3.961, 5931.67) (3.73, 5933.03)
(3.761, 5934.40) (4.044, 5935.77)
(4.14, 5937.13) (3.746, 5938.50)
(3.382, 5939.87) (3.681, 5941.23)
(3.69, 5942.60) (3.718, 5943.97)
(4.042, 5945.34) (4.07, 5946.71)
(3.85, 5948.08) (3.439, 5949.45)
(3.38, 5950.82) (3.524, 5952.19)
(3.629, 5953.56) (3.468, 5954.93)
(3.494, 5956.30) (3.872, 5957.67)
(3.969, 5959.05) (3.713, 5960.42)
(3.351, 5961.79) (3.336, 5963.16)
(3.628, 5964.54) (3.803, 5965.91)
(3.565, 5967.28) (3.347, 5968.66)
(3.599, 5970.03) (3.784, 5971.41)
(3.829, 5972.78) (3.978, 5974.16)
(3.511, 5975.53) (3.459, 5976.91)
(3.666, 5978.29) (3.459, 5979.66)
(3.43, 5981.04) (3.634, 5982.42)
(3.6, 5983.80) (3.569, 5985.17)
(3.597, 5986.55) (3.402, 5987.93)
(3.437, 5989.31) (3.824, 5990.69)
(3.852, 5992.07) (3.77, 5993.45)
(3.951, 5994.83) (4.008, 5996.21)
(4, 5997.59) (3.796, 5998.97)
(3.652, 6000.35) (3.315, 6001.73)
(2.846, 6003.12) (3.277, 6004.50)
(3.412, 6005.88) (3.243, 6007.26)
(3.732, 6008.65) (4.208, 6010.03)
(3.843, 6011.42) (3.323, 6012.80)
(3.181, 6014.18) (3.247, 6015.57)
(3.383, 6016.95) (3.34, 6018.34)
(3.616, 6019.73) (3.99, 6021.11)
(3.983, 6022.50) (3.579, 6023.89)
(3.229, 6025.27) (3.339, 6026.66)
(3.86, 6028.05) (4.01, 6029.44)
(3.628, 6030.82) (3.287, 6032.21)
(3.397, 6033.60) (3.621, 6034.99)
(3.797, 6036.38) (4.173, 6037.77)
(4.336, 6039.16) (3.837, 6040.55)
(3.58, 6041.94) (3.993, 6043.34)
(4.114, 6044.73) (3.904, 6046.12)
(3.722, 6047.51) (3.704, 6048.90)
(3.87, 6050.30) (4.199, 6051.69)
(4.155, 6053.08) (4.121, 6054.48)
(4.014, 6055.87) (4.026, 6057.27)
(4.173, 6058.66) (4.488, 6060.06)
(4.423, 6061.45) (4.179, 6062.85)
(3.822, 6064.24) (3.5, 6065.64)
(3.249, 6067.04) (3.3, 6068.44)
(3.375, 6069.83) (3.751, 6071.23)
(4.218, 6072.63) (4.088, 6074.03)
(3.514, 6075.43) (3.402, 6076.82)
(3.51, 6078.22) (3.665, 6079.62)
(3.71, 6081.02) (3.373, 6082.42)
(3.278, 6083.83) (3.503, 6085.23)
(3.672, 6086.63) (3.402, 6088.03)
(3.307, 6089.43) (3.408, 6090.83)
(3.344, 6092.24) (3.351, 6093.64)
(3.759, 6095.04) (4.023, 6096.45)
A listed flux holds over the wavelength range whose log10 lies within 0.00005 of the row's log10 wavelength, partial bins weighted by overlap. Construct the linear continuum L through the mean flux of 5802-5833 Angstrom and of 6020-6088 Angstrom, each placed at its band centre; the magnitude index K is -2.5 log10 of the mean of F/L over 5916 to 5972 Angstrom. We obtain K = 0.05 mag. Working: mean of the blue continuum 3.94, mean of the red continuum 3.78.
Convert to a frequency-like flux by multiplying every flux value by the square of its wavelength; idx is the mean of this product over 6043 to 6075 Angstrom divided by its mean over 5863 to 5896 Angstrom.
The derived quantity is 1.18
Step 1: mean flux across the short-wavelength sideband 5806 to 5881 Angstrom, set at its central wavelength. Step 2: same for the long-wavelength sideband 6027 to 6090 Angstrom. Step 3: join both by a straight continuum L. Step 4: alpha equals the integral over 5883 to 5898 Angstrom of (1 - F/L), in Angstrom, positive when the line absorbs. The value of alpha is 2.4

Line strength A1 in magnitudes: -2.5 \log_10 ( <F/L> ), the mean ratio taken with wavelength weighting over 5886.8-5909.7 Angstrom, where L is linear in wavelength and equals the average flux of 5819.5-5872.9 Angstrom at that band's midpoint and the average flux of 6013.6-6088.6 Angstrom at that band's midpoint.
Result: 0.09 mag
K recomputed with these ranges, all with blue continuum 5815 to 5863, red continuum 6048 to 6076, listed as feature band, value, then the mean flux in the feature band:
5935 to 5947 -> 0.01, 3.83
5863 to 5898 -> 0.09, 3.54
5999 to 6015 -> 0.12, 3.47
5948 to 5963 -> 0.08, 3.59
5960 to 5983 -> 0.08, 3.59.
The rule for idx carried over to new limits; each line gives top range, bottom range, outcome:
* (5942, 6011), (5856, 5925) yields 1.04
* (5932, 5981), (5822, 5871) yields 1.01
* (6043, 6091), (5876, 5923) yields 1.12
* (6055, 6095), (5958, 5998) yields 1.04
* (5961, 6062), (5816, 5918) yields 1.05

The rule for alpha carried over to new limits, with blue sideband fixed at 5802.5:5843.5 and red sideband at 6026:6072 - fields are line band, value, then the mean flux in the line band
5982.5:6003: 1.0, 3.67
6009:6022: 0.9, 3.58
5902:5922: 1.1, 3.66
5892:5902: 0.6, 3.66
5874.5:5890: 1.7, 3.45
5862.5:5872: 0.5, 3.7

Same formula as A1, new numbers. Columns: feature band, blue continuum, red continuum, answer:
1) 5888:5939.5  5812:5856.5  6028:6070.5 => 0.07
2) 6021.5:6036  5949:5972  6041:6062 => 0.09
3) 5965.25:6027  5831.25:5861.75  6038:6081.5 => 0.07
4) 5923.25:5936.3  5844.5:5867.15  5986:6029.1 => -0.04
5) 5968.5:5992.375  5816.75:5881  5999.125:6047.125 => 0.02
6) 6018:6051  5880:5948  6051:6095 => -0.01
